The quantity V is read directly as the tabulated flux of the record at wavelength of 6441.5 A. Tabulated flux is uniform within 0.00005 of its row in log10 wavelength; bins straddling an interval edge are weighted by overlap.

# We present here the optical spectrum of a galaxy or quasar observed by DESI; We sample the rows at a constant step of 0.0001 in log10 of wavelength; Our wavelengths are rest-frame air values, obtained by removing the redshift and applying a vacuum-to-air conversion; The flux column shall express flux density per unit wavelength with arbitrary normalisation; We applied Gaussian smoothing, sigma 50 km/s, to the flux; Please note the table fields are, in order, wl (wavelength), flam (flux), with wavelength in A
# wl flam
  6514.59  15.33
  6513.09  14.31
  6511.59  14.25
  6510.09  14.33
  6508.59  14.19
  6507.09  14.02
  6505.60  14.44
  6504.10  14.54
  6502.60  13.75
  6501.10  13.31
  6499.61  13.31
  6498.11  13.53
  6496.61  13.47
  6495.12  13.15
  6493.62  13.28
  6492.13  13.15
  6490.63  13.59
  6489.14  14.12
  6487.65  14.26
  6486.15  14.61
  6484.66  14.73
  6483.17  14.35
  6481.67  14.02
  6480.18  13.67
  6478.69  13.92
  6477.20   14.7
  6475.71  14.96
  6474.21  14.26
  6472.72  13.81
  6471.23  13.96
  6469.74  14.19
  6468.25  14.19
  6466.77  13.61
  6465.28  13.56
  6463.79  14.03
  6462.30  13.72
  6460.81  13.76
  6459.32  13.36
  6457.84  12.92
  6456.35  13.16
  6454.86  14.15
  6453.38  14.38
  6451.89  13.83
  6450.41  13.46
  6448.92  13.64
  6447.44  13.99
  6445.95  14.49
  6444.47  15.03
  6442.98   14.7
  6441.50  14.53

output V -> 14.53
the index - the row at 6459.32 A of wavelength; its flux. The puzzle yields 13.36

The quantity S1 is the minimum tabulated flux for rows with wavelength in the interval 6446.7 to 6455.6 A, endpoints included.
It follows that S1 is 13.46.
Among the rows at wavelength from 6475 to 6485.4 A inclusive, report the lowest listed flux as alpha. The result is 13.67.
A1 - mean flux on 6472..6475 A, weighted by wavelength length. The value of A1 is 14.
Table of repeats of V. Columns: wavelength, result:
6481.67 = 14.02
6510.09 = 14.33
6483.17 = 14.35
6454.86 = 14.15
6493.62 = 13.28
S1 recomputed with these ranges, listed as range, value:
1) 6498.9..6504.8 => 13.31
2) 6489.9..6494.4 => 13.15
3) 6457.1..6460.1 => 12.92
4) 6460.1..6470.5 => 13.56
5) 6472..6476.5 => 13.81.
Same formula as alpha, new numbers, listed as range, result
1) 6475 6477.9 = 14.7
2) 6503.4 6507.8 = 14.02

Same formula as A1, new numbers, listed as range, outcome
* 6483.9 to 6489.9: 14.4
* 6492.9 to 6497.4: 13.3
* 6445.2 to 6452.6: 13.9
